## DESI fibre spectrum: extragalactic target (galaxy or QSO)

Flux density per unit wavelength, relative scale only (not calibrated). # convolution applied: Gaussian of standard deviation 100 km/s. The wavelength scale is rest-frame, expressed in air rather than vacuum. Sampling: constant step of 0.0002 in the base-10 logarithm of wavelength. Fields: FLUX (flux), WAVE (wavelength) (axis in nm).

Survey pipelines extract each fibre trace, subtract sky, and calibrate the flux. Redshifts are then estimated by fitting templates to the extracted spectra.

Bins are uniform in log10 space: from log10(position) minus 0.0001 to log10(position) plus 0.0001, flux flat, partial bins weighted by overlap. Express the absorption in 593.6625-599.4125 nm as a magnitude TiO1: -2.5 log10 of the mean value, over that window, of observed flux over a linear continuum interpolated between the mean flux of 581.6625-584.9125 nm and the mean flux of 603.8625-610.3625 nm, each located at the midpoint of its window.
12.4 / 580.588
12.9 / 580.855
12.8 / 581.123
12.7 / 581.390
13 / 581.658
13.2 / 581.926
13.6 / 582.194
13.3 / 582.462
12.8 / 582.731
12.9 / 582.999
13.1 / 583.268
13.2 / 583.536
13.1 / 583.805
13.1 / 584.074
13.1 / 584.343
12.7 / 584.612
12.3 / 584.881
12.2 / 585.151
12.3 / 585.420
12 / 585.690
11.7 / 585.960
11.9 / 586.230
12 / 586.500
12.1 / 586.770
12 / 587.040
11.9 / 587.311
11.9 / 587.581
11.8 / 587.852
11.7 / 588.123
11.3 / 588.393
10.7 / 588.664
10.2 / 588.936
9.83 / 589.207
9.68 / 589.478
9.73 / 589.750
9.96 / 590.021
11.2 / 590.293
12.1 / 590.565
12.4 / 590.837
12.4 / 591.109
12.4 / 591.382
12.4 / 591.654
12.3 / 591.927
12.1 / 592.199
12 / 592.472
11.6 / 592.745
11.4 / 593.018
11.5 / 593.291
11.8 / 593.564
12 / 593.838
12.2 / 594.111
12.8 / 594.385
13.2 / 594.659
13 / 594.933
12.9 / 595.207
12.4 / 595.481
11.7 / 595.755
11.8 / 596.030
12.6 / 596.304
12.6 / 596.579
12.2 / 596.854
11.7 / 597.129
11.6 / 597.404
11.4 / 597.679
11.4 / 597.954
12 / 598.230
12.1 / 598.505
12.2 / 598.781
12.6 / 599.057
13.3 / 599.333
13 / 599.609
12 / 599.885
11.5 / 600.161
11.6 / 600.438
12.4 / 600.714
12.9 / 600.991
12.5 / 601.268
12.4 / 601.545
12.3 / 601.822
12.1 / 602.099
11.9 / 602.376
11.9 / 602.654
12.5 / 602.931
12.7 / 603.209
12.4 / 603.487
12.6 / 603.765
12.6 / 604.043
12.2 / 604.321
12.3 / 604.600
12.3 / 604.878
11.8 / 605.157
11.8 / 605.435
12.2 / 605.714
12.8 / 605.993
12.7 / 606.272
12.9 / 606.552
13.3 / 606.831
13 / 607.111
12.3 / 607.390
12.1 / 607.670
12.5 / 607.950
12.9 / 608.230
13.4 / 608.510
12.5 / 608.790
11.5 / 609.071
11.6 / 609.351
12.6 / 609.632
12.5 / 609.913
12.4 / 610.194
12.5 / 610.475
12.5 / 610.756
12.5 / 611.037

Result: 0.040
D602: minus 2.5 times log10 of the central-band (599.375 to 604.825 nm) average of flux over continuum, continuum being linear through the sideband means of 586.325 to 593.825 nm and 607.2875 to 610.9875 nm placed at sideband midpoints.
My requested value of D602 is -0.02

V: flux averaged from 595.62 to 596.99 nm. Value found 12.2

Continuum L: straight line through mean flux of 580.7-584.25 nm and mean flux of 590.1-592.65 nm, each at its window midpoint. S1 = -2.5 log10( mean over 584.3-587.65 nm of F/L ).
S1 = 0.05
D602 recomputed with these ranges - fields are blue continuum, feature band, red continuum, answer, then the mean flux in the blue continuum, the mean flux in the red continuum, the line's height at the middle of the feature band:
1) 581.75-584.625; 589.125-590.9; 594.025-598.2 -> 0.19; 13.1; 12.2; 12.6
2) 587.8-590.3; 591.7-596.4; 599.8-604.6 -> -0.09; 10.5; 12.3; 11.2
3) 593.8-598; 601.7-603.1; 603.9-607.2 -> 0.02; 12.2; 12.5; 12.4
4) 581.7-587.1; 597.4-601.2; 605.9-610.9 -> 0.04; 12.6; 12.6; 12.6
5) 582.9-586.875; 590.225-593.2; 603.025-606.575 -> 0.04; 12.5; 12.4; 12.5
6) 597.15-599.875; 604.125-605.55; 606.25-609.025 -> 0.04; 12.2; 12.7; 12.5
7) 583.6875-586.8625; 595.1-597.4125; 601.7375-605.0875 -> 0.01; 12.4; 12.3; 12.3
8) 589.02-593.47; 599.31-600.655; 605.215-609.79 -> -0.02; 11.4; 12.5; 12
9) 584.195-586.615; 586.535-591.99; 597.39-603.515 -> 0.08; 12.2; 12.2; 12.2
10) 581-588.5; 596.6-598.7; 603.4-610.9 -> 0.06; 12.5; 12.5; 12.5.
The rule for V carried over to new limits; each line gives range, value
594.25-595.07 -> 13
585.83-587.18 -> 11.9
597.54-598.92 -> 11.8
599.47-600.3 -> 12.2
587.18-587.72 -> 11.9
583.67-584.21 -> 13.1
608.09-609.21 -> 12.6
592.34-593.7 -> 11.7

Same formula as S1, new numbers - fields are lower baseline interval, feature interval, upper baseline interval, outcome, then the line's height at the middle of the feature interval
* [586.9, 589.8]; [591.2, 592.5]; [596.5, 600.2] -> -0.079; 11.4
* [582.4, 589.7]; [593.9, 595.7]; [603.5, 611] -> -0.043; 12.2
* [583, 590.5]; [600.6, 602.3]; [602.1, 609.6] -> -0.014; 12.3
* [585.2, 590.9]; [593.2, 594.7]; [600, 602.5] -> -0.044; 11.7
